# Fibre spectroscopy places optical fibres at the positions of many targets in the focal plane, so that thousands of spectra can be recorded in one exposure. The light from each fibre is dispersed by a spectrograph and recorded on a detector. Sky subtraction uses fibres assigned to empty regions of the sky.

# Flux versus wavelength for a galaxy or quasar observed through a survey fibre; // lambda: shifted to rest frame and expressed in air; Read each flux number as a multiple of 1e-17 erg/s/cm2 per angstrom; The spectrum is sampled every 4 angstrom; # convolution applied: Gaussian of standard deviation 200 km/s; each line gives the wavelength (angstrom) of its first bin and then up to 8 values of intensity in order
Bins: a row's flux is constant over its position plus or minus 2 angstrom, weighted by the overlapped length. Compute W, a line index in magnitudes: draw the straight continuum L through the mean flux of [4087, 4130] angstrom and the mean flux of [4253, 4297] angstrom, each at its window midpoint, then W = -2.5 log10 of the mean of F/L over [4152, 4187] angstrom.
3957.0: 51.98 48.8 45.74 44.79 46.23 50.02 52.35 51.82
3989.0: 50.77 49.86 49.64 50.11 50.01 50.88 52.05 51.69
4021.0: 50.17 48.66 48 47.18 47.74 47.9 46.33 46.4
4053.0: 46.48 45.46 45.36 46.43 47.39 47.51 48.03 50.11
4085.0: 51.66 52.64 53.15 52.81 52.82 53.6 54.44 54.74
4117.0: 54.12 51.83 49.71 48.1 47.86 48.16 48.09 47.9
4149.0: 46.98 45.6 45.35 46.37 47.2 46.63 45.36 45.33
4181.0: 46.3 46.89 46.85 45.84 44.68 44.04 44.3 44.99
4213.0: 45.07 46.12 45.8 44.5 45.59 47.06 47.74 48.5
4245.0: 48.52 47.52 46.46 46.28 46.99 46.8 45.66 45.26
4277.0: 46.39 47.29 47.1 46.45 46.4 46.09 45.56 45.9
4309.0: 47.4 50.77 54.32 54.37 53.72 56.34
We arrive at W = 0.10 mag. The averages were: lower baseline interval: 52.6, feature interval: 46.1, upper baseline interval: 46.4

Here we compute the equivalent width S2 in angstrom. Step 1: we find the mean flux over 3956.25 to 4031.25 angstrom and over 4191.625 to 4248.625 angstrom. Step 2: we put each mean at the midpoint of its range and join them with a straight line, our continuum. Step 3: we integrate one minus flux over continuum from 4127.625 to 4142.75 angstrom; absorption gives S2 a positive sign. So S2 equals -0.2 angstrom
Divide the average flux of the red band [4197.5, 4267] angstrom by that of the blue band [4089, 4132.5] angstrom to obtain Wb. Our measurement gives 0.9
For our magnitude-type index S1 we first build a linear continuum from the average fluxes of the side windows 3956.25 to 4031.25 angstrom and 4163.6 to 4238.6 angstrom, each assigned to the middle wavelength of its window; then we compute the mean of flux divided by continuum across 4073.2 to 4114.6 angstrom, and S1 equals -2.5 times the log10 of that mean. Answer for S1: -0.10 mag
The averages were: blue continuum 49.6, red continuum 45.8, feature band 52.2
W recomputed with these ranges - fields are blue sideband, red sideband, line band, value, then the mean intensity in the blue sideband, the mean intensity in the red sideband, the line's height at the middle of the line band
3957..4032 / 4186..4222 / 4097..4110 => -0.131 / 49.6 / 45.3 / 47.4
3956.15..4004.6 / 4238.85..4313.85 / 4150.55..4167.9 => 0.038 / 49.3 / 46.9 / 47.8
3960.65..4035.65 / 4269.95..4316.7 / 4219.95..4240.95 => 0.027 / 49.4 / 47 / 47.5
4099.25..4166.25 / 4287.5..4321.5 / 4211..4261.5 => 0.051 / 49.6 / 48.4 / 48.9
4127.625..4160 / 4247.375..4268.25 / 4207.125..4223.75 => 0.034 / 47.2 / 46.7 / 46.9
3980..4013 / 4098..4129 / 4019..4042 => 0.065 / 50.7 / 52.7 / 51.3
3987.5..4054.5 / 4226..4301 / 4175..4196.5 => 0.031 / 49.1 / 46.7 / 47.5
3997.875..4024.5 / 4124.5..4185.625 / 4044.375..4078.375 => 0.063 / 50.6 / 46.9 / 49.3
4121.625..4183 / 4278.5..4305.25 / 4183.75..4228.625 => 0.035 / 47.1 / 46.4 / 46.8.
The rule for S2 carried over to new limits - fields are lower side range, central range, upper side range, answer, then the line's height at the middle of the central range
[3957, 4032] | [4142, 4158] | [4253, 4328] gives 0.7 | 48.7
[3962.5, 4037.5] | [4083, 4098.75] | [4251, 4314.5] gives -1.3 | 48.5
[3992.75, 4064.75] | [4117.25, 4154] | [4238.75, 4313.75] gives -0.6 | 47.8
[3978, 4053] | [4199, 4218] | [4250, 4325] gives 1.3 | 48.2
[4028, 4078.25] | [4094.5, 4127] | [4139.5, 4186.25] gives -4.4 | 46.7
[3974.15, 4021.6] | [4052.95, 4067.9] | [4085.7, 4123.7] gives 1.8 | 52.2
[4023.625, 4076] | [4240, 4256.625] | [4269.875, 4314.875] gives -0.3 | 46.8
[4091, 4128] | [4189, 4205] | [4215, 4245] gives 1.1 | 48.3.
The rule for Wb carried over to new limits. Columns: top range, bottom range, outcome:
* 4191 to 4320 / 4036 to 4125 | 0.94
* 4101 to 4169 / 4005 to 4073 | 1.03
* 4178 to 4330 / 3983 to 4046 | 0.95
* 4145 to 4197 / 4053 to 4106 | 0.93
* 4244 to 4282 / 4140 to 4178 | 1.00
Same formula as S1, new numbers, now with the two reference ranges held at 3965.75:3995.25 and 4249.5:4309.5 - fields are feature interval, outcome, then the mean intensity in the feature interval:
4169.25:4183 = 0.04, 45.8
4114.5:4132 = -0.07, 50.9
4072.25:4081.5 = 0.00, 48.4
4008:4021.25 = -0.05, 51.4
